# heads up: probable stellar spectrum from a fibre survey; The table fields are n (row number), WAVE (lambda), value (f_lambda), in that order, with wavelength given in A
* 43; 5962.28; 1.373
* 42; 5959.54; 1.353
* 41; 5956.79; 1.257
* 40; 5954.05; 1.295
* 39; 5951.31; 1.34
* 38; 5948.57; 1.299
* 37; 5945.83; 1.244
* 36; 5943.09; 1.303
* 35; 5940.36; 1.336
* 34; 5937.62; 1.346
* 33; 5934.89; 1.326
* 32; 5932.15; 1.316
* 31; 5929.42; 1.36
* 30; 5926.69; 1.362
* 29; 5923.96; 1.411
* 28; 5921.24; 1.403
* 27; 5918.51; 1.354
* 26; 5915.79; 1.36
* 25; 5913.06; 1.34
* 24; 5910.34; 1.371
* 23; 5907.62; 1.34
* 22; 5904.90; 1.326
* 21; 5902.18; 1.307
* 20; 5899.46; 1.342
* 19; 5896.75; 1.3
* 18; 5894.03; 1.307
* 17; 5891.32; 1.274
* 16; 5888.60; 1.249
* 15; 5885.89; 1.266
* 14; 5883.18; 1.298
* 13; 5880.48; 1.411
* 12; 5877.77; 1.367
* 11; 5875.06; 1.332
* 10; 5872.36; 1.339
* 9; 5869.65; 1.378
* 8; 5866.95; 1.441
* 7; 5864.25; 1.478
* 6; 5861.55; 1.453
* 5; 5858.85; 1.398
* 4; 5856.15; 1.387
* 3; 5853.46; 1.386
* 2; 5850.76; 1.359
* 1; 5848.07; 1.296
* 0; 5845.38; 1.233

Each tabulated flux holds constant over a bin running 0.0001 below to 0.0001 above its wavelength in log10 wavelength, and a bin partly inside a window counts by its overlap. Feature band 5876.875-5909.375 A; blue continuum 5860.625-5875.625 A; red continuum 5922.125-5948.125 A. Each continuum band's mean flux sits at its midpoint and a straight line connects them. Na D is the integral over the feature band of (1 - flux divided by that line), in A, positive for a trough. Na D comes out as 1.5 A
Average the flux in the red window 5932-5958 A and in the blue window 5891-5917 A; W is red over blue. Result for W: 1.0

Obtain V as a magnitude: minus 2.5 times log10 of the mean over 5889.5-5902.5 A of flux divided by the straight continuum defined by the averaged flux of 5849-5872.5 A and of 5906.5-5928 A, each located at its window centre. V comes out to 0.06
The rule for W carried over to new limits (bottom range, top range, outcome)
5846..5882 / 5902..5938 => 0.98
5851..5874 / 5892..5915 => 0.95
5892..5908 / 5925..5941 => 1.02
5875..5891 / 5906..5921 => 1.03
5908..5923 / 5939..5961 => 0.95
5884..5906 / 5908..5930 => 1.06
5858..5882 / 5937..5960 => 0.93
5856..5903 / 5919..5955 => 0.99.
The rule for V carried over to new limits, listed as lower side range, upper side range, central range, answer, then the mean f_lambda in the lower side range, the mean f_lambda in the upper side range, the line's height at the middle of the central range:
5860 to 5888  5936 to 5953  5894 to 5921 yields 0.00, 1.37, 1.31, 1.34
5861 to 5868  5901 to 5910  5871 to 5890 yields 0.07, 1.46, 1.33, 1.41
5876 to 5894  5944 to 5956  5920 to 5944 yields -0.04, 1.31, 1.29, 1.3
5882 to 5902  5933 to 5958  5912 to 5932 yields -0.06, 1.29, 1.31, 1.3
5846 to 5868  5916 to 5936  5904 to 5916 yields 0.02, 1.39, 1.36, 1.37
